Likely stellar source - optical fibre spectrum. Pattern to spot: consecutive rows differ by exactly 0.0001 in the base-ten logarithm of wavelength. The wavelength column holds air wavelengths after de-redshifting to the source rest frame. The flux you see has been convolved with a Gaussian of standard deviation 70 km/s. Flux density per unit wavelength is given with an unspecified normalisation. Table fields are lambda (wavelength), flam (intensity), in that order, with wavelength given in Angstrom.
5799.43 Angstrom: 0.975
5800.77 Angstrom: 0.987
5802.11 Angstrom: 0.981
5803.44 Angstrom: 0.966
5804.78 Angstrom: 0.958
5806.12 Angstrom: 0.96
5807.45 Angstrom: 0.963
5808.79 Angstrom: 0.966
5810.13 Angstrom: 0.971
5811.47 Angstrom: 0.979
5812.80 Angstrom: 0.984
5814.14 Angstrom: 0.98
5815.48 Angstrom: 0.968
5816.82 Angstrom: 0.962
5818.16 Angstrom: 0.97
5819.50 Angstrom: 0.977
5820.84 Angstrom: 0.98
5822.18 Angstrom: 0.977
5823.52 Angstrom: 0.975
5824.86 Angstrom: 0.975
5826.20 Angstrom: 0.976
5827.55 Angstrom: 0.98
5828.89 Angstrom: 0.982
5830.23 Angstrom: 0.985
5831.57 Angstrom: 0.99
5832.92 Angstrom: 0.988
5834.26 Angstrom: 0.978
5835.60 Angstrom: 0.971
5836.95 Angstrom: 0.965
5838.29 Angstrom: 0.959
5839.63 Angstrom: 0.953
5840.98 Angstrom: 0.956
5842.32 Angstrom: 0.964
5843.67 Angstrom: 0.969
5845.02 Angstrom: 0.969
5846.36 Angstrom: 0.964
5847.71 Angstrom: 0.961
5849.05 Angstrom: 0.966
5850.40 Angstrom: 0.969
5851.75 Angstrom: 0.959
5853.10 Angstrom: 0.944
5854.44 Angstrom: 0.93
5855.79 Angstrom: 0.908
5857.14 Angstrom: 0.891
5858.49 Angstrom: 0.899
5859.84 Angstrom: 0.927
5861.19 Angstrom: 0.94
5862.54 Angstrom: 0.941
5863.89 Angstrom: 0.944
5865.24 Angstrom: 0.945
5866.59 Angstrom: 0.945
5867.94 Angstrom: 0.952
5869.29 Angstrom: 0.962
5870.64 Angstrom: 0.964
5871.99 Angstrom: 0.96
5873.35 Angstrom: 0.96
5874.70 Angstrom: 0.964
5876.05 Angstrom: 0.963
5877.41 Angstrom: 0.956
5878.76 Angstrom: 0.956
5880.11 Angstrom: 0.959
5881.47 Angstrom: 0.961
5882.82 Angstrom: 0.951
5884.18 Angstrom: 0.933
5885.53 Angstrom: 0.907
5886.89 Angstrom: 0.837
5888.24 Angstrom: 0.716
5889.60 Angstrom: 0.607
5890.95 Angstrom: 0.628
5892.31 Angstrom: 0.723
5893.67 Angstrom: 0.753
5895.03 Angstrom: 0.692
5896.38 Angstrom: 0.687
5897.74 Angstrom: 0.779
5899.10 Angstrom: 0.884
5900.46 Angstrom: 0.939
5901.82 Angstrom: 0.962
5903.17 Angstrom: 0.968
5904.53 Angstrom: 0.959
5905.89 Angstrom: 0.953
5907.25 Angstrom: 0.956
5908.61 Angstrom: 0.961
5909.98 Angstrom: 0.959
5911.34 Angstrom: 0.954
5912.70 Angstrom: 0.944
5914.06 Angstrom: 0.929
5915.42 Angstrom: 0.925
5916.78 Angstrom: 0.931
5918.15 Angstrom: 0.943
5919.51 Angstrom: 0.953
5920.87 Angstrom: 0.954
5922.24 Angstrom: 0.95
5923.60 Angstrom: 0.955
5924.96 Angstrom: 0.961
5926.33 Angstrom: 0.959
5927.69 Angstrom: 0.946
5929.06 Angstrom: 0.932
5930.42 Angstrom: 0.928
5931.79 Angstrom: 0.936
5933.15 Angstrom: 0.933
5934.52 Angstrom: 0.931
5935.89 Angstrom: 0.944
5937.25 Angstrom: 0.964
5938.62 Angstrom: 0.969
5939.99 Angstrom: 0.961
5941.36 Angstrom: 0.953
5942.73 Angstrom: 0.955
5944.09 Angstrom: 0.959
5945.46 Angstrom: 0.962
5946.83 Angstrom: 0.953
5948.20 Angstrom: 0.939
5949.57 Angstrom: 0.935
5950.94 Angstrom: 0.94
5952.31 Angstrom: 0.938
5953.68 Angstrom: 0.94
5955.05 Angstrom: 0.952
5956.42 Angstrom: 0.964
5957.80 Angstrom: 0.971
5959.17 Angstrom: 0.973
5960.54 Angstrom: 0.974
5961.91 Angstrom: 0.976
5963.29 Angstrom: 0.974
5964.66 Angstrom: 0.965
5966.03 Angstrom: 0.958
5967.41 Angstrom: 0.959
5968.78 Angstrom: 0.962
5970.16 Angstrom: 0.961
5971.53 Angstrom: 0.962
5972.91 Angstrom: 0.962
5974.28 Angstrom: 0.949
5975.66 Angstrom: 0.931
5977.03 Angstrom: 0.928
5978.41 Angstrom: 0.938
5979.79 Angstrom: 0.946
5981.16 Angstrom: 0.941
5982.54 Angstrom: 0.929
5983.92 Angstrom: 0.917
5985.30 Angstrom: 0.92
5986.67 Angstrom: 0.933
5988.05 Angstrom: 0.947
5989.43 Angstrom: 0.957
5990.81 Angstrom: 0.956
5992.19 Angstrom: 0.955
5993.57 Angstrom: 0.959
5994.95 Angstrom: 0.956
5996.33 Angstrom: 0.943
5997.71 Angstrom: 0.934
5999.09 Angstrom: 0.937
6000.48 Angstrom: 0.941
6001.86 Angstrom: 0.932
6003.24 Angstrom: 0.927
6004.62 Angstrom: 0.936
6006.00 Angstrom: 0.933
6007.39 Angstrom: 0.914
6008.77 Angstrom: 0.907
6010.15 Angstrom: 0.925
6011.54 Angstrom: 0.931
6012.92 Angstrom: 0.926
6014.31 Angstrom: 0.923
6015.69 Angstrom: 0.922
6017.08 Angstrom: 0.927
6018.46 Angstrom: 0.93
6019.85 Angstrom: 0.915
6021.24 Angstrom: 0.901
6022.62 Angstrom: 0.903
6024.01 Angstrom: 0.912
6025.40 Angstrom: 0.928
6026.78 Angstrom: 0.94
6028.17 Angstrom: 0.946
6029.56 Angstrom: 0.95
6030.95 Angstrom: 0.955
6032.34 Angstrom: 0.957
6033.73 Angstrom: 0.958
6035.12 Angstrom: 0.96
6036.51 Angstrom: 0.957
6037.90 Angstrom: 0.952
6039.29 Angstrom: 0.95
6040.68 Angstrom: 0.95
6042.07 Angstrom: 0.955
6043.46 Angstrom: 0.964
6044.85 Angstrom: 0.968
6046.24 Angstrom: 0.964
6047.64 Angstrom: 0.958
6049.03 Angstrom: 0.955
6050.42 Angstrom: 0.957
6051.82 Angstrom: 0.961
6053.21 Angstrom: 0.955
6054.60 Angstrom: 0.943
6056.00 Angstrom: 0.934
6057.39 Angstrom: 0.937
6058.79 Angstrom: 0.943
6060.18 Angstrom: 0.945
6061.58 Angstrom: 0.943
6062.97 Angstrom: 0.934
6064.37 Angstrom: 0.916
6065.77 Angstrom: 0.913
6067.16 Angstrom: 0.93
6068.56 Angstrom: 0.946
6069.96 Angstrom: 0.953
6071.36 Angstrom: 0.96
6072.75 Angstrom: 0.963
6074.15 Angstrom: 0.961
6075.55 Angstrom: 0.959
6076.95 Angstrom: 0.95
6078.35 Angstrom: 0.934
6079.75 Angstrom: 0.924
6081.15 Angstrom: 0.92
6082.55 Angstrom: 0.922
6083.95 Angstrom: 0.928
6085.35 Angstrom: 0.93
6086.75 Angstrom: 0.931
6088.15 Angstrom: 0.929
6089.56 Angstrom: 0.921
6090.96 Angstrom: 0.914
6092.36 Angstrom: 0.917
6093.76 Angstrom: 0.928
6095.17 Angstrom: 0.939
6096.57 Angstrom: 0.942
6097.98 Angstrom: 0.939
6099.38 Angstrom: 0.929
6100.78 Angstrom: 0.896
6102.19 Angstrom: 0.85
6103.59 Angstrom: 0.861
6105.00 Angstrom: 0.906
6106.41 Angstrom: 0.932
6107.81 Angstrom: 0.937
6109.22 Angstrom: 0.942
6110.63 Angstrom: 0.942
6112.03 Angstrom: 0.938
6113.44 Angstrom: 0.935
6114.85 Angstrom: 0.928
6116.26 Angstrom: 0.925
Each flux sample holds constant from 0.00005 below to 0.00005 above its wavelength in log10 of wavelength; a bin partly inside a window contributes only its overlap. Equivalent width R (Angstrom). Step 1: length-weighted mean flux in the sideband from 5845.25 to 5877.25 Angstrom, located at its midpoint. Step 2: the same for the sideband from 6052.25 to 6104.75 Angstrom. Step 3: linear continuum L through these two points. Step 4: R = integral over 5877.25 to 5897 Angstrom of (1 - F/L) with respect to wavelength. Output 2.7 Angstrom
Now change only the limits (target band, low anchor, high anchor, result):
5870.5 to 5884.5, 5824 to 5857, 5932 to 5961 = 0.0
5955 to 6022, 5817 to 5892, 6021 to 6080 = 0.1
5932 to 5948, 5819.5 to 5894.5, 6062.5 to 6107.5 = -0.4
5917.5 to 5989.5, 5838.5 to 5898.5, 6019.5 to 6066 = -2.2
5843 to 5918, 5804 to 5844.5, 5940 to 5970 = 4.4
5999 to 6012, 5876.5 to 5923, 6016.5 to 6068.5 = 0.0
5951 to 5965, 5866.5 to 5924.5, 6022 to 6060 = -0.6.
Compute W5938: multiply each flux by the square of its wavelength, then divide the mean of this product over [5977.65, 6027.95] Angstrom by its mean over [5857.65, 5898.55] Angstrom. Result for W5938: 1.1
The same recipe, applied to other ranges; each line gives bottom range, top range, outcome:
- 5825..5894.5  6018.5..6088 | 1.09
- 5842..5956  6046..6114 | 1.08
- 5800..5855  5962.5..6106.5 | 1.04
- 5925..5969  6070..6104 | 1.02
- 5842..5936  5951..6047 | 1.07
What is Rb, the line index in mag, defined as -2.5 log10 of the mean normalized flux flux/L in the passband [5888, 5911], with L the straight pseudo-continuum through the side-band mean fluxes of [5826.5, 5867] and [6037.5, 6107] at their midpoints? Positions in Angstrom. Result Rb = 0.14 mag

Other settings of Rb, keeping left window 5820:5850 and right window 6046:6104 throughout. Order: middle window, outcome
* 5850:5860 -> 0.05 mag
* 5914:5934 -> 0.02 mag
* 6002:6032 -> 0.02 mag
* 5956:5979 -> -0.01 mag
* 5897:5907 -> 0.05 mag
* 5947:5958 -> 0.01 mag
